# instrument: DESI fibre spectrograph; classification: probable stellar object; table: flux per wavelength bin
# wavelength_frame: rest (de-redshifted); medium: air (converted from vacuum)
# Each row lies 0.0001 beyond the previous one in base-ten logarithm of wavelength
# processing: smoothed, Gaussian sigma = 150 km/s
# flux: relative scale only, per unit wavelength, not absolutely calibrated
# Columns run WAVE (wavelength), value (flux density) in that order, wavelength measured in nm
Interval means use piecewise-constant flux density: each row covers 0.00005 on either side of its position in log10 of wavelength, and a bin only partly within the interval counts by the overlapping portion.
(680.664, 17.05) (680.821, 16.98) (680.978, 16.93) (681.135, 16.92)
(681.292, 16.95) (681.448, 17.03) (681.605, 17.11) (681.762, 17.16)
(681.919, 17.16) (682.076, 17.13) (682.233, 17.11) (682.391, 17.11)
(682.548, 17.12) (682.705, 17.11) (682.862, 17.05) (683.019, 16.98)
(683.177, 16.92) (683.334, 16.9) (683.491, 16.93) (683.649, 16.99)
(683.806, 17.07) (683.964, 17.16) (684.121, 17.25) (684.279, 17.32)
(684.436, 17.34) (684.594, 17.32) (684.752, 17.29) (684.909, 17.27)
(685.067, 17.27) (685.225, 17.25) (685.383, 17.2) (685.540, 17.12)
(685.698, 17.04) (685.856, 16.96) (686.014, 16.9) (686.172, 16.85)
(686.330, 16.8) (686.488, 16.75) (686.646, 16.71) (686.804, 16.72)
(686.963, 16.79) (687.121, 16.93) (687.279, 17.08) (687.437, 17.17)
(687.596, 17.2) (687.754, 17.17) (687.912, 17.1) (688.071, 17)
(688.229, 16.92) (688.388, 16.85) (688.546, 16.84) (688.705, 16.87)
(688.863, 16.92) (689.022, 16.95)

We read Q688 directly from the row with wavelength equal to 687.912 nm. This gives 17.1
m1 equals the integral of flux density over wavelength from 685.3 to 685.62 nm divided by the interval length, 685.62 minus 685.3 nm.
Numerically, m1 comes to 17.2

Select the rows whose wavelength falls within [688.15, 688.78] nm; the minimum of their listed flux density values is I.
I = 16.84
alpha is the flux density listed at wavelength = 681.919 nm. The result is 17.16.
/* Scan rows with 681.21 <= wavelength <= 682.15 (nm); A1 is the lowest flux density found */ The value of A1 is 16.95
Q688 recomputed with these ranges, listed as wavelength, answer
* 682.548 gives 17.12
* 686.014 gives 16.9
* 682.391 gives 17.11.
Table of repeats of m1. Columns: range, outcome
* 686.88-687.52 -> 17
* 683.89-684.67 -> 17.3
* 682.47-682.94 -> 17.1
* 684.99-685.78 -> 17.2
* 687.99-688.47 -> 16.9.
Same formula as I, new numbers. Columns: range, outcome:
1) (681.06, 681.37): 16.92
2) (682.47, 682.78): 17.11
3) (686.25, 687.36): 16.71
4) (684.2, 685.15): 17.27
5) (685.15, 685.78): 17.04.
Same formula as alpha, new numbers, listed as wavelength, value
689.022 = 16.95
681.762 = 17.16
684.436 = 17.34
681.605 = 17.11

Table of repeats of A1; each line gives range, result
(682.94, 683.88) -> 16.9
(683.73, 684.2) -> 17.07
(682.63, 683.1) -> 16.98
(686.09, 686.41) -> 16.8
